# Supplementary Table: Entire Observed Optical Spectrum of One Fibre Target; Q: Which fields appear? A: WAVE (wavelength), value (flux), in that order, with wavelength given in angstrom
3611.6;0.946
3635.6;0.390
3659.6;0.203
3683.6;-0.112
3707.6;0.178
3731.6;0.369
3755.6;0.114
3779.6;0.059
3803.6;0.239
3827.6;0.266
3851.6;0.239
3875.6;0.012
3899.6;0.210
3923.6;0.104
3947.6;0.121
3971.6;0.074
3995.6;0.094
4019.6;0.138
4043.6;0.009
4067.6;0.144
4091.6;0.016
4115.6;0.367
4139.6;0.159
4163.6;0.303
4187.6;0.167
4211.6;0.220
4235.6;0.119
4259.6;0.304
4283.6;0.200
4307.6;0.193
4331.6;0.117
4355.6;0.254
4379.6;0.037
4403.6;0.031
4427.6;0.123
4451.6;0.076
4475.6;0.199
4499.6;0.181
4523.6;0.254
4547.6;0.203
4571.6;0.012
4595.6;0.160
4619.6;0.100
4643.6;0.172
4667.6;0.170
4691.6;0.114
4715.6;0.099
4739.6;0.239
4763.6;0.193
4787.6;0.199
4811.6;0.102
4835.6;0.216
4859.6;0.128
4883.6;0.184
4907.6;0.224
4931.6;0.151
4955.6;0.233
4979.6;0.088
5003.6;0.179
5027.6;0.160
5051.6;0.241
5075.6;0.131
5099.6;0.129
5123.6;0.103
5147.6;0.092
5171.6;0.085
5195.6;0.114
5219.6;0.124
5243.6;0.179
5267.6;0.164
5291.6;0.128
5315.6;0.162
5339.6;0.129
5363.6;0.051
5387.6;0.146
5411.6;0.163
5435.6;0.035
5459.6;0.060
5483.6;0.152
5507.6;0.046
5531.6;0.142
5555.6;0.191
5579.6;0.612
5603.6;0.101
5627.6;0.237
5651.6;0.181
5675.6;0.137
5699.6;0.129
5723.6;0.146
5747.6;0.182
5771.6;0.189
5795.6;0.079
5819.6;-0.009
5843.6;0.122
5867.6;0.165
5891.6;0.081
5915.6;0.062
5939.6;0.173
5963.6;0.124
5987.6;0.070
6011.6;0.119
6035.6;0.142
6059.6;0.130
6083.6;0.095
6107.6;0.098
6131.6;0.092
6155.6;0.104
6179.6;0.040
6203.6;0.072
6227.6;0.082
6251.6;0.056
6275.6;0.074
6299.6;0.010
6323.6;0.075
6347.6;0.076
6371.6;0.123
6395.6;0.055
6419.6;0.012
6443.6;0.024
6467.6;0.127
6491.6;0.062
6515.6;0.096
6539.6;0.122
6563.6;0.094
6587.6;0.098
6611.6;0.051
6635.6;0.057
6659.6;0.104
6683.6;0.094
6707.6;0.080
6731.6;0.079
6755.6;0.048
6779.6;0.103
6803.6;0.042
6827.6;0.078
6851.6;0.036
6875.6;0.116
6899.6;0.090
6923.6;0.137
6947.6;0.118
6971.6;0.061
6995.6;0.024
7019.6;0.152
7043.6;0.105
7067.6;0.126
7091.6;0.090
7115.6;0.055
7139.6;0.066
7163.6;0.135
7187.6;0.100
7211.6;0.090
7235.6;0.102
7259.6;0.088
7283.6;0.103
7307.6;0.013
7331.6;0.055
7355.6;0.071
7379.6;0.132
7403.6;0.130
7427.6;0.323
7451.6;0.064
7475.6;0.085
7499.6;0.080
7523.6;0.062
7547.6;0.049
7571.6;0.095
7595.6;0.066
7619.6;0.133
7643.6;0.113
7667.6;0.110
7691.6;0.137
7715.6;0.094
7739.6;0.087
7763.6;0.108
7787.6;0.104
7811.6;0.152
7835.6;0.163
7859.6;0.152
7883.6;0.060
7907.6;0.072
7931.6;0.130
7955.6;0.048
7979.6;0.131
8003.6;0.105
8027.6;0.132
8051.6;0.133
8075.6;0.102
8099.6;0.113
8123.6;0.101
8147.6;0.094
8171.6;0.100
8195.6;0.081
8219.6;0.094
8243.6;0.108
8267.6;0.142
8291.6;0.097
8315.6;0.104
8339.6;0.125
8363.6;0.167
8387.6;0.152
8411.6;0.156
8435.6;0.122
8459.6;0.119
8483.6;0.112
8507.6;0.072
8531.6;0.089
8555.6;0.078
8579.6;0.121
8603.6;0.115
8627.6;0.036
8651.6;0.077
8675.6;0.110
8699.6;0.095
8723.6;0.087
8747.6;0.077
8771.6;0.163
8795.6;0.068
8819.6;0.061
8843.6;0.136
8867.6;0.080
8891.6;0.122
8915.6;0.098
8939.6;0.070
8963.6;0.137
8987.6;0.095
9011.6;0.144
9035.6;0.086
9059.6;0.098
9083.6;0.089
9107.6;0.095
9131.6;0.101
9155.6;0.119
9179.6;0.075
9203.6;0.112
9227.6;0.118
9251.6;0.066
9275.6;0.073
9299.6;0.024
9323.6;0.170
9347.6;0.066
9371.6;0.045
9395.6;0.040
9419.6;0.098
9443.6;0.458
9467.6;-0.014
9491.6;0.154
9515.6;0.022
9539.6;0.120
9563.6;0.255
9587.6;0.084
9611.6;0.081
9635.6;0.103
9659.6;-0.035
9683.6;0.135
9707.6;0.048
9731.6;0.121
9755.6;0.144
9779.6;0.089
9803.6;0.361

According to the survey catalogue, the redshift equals 0.99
